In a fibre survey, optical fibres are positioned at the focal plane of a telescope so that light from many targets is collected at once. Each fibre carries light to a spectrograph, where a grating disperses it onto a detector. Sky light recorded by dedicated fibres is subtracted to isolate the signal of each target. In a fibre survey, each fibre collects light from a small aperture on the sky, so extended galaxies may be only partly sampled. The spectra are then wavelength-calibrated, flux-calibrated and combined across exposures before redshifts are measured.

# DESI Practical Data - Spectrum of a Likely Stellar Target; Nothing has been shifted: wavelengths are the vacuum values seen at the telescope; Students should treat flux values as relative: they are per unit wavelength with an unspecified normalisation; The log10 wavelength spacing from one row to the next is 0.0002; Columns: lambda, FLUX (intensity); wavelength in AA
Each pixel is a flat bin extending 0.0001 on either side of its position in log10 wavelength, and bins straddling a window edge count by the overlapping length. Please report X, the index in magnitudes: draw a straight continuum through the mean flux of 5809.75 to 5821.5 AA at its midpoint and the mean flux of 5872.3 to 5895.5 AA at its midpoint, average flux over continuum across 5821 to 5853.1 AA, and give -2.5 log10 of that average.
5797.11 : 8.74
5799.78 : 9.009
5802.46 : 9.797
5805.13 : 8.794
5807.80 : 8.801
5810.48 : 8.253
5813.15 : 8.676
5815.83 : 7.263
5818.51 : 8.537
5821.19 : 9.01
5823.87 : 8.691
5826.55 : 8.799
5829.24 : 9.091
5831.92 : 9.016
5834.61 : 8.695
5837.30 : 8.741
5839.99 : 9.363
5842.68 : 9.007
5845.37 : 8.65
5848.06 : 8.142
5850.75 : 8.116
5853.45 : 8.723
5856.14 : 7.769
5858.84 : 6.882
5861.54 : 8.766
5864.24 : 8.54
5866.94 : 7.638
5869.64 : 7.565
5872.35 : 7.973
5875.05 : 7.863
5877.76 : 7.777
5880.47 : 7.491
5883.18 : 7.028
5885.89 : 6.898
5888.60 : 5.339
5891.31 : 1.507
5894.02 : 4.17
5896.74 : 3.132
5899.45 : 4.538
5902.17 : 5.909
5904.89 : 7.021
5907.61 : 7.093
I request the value -0.15 mag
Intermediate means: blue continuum 8.3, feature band 8.77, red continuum 6.11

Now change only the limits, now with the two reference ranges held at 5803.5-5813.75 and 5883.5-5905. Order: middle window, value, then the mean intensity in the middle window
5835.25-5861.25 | -0.22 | 8.4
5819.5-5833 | -0.14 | 8.91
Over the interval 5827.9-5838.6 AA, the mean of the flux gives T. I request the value 8.89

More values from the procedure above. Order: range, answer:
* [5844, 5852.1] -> 8.31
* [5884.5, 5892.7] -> 4.59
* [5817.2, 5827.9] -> 8.76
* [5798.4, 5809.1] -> 9.1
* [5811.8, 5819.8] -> 8.16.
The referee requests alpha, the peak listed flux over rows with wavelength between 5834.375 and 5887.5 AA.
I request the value 9.363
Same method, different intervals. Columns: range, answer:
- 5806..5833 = 9.091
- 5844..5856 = 8.723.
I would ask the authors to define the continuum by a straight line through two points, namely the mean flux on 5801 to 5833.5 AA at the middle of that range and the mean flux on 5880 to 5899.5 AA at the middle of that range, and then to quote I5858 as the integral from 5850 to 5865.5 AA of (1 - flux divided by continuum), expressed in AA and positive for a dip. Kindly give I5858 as -3.6 AA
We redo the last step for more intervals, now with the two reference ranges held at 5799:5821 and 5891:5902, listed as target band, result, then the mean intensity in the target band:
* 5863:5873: -4.7 AA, 7.92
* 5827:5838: -2.2 AA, 8.88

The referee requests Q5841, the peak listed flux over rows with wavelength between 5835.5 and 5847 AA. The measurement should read 9.363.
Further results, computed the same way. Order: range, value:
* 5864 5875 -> 8.54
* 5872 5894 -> 7.973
